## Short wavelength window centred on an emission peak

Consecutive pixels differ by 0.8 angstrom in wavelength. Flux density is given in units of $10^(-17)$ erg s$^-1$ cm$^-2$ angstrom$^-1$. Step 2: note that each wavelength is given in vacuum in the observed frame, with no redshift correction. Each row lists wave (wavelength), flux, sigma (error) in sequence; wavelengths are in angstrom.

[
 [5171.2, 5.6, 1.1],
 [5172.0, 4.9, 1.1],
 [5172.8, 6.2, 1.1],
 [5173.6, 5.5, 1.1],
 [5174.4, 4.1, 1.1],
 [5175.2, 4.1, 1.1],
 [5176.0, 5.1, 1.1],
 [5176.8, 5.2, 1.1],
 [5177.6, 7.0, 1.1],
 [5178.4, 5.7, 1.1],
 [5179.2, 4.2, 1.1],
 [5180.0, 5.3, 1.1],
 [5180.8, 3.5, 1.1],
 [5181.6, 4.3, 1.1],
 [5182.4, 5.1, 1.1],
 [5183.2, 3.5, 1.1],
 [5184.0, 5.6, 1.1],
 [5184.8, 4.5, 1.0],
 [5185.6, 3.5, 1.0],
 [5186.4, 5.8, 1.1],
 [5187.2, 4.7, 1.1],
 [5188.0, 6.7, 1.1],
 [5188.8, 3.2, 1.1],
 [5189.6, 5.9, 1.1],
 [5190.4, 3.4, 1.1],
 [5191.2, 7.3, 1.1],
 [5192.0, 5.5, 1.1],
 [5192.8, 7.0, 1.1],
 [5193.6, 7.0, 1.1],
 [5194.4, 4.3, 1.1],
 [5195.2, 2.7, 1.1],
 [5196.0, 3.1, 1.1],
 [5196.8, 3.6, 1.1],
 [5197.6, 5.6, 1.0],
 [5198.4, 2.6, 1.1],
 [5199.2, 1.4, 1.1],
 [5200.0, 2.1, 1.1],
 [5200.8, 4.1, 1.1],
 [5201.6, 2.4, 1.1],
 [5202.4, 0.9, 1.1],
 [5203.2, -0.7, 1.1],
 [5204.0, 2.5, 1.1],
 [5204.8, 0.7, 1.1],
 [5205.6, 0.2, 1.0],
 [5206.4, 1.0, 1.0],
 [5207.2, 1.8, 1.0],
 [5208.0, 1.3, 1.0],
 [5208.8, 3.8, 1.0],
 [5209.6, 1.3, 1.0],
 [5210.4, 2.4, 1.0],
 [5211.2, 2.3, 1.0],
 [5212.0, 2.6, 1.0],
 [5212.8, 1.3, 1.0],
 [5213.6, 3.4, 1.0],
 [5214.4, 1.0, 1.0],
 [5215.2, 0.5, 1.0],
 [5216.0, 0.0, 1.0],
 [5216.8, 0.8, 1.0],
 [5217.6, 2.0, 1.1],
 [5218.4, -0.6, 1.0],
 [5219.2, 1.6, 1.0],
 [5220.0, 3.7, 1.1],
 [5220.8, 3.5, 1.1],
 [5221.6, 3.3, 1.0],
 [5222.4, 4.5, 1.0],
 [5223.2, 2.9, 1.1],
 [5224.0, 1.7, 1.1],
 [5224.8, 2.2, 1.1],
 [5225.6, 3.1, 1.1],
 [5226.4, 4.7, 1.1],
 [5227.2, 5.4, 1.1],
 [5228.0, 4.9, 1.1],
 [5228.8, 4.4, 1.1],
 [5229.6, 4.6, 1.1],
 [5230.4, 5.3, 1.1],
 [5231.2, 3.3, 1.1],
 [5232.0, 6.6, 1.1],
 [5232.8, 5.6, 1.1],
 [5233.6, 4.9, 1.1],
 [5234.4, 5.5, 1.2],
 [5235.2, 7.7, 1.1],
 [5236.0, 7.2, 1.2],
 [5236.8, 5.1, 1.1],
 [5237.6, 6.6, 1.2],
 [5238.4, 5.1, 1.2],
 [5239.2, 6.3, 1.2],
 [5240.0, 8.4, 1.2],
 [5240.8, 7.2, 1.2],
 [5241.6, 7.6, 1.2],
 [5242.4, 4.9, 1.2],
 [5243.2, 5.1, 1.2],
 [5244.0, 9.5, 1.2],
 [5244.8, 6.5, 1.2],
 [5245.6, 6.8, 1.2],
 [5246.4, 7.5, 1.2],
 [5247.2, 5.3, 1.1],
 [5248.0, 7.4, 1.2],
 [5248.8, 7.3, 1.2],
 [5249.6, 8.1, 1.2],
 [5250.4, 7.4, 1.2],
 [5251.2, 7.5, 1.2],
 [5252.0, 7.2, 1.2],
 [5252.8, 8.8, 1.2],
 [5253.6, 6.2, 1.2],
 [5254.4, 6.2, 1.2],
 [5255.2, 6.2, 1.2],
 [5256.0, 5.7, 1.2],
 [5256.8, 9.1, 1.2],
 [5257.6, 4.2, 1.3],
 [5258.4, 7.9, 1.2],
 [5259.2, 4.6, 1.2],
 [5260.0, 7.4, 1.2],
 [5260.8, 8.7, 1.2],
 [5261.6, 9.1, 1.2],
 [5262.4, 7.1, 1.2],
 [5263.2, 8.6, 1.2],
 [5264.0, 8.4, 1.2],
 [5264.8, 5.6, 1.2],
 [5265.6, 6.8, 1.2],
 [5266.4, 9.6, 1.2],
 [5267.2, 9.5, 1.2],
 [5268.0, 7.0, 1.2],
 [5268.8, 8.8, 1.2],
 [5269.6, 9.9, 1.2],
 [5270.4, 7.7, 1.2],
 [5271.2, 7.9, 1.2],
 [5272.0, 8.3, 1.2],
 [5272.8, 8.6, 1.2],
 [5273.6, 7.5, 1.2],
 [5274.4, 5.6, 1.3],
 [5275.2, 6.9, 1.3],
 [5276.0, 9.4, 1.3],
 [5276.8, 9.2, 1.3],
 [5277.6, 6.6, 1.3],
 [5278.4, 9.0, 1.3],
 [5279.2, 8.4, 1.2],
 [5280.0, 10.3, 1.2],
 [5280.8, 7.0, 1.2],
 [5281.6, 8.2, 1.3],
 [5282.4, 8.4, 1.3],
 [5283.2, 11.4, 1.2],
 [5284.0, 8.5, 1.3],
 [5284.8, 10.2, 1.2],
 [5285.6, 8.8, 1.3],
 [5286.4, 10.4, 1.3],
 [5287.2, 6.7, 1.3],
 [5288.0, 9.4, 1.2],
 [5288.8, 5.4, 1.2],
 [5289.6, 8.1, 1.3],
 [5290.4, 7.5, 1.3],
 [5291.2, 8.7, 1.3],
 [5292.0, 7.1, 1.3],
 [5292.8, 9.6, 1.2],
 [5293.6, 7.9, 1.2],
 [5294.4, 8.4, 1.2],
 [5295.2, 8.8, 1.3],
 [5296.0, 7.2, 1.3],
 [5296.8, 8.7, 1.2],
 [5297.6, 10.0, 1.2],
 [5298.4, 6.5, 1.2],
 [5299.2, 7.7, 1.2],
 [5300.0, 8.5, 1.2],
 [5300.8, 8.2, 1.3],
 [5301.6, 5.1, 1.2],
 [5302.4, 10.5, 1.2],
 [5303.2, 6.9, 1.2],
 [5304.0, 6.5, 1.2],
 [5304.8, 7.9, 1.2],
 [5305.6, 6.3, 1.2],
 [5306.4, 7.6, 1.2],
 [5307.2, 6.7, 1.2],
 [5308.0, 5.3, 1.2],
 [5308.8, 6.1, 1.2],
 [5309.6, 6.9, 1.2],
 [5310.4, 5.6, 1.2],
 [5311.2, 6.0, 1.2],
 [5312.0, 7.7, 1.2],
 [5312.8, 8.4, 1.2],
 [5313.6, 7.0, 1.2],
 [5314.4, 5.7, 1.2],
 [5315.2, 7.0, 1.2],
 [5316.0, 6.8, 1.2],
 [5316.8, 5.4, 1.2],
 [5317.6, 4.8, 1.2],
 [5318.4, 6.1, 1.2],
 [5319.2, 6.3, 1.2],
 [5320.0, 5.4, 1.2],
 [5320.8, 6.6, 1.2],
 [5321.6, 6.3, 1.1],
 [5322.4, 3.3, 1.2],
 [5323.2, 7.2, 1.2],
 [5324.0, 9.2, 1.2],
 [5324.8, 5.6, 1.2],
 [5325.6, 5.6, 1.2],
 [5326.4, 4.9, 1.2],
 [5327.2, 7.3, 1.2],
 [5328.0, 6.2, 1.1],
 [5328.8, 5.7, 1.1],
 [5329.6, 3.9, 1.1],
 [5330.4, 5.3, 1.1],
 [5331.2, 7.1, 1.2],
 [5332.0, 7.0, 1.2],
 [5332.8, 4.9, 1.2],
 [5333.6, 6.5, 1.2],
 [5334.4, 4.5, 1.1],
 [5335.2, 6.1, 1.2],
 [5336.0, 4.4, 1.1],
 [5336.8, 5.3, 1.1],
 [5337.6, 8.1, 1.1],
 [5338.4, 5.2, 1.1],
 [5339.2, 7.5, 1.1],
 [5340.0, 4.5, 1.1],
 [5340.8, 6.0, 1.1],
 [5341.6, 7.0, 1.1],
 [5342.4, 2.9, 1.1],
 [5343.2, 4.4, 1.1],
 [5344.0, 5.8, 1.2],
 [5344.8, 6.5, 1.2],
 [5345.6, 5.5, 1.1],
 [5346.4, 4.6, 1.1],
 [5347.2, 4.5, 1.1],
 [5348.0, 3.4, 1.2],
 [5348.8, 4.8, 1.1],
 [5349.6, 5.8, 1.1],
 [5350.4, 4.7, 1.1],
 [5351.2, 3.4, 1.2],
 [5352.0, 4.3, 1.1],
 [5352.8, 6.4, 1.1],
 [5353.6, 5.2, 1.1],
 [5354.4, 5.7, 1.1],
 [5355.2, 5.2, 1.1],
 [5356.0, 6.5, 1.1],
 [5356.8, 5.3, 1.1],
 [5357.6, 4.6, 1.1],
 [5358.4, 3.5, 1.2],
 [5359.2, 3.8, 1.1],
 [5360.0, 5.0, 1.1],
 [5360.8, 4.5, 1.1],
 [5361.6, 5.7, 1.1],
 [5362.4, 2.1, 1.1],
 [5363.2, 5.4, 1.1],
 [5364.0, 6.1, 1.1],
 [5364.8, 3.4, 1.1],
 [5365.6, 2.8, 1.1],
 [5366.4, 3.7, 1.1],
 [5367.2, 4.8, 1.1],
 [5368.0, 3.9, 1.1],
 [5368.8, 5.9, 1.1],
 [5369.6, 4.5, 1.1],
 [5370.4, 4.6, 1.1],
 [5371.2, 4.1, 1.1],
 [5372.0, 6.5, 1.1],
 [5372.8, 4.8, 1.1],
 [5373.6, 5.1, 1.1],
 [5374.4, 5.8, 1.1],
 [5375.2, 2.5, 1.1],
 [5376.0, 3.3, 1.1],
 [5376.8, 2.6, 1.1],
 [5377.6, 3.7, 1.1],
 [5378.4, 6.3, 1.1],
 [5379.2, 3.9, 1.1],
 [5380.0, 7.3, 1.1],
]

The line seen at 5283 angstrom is C IV 1549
